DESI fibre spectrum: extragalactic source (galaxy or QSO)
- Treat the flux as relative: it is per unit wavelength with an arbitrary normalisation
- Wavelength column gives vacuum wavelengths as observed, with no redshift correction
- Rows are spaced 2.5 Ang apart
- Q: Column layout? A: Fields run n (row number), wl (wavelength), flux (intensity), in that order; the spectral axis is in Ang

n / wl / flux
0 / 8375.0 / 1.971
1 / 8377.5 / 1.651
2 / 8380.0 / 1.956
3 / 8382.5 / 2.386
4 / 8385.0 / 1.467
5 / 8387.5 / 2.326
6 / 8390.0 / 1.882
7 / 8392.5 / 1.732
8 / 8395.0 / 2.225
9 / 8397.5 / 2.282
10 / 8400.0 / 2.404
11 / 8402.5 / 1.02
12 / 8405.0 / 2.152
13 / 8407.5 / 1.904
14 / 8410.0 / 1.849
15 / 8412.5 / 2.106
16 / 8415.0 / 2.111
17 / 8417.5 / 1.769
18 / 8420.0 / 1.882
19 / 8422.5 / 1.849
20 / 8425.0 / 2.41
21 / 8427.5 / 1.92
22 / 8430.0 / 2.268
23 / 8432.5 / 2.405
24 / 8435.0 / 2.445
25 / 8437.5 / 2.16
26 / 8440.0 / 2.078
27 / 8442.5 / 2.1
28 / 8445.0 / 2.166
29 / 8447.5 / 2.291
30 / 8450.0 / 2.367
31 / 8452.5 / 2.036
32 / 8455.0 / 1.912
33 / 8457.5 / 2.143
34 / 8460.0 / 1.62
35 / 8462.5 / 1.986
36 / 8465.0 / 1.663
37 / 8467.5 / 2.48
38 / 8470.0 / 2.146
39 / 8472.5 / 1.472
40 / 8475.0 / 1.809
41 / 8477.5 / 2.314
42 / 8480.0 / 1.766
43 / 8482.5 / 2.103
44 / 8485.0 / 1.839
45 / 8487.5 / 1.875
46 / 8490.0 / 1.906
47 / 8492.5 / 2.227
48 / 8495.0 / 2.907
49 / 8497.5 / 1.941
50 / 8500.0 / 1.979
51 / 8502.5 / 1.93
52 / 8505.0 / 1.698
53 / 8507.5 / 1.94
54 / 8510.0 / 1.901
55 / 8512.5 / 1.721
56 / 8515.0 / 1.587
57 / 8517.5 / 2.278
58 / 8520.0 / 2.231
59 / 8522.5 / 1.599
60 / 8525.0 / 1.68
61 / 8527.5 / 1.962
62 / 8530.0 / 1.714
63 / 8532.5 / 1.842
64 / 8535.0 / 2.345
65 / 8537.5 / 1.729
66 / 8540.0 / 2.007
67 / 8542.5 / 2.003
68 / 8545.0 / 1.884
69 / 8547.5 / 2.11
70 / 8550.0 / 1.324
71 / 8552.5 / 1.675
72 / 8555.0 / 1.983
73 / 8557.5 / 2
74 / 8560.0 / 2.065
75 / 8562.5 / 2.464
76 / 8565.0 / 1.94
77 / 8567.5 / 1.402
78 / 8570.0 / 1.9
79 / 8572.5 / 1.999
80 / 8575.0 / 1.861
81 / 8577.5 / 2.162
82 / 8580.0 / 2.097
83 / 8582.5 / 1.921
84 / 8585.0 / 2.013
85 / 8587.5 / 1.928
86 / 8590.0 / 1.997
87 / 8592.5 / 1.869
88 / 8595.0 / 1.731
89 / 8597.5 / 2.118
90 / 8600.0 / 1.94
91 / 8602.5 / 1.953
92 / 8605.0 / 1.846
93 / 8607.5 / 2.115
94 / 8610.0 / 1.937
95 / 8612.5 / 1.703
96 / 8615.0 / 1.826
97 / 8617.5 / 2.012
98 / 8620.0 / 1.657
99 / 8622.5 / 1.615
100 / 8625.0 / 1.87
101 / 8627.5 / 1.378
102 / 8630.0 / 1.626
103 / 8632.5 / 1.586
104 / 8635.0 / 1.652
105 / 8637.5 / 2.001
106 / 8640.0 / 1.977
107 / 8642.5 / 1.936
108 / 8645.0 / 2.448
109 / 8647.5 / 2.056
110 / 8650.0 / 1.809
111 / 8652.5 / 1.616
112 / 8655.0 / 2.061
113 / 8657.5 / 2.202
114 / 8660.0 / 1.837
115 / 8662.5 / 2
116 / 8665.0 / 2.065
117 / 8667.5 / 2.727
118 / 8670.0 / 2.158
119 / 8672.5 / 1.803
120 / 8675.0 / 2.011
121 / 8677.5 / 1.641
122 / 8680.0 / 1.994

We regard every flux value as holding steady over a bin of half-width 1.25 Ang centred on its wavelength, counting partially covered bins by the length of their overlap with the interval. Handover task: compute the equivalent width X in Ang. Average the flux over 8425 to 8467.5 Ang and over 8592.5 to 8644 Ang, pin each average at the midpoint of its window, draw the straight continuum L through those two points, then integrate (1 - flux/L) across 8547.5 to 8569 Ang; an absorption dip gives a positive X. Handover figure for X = 0.6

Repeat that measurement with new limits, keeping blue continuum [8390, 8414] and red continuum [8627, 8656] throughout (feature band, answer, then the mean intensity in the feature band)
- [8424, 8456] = -4.2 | 2.2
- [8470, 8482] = 0.2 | 1.89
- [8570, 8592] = -1.2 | 1.99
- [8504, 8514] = 0.5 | 1.81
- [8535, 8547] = -0.4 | 1.96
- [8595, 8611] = -0.8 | 1.97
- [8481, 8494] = -0.5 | 2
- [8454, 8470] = -0.4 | 1.98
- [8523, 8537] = 0.2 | 1.88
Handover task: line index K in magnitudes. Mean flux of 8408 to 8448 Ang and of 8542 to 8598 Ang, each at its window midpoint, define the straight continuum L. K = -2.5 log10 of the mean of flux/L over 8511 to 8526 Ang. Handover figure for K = 0.08 mag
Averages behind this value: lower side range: 2.11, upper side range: 1.93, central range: 1.85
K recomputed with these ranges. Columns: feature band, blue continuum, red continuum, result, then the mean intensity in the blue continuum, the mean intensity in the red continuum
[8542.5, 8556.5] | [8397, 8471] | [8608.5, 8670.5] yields 0.09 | 2.06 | 1.91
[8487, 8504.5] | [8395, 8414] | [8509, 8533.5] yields -0.12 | 1.98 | 1.85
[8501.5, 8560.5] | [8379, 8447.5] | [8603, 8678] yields 0.05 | 2.05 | 1.91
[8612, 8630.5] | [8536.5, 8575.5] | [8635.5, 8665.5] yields 0.15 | 1.9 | 1.99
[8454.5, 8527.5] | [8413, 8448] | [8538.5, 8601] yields 0.05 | 2.13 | 1.93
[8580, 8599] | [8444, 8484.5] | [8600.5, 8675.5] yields 0.00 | 2.01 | 1.92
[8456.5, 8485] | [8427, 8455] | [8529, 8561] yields 0.09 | 2.2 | 1.9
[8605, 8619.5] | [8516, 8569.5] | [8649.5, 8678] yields 0.04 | 1.91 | 2.01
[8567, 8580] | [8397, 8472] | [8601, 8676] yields 0.03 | 2.06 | 1.92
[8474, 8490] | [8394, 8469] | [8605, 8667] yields 0.04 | 2.07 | 1.88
